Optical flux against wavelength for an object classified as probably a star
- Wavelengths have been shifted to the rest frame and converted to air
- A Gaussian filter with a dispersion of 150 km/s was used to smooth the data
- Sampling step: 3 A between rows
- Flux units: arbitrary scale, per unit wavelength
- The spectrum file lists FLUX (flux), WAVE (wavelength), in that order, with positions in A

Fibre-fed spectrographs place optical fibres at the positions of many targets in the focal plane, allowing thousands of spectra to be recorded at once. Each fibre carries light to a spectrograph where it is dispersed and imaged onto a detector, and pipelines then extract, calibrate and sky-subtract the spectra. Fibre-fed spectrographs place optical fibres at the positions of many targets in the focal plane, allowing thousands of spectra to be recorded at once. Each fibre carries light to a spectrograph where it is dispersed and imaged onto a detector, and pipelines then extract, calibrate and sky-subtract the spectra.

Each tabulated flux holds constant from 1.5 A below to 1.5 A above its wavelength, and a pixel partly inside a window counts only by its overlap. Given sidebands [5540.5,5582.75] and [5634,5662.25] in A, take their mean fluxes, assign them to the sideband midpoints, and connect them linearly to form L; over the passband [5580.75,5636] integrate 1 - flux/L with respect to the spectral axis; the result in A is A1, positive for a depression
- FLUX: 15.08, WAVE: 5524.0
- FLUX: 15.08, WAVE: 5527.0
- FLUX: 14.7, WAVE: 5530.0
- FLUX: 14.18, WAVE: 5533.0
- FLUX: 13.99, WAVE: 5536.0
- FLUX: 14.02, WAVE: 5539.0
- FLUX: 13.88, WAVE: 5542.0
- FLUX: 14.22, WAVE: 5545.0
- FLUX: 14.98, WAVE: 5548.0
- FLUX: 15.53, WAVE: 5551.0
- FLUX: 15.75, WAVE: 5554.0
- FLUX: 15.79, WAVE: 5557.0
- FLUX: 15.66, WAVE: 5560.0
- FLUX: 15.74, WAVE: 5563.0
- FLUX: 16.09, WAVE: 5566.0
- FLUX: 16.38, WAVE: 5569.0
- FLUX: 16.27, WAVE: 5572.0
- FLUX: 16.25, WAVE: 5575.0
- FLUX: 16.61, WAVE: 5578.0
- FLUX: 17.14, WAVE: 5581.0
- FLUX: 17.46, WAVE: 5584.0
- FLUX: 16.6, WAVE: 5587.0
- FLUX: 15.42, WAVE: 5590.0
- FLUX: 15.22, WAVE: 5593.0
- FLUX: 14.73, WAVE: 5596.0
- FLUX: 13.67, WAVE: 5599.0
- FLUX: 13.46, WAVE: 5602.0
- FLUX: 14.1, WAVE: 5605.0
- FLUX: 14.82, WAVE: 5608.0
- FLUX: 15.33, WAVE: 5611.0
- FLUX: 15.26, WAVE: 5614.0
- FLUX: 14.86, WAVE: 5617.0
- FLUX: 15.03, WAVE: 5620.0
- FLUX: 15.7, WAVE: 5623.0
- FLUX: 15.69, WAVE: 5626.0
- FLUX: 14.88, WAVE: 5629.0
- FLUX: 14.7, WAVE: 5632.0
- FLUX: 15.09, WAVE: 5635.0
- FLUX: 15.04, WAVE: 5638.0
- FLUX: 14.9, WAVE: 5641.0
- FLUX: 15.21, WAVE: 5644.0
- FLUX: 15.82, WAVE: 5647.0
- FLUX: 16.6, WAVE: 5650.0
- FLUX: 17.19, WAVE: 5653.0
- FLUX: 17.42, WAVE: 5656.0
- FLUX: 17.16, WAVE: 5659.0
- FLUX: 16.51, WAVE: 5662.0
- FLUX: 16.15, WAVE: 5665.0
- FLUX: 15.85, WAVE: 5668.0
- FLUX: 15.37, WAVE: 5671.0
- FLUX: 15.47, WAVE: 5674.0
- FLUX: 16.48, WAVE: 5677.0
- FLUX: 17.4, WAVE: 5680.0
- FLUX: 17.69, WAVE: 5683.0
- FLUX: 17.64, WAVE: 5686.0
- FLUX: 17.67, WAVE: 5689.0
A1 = 2.6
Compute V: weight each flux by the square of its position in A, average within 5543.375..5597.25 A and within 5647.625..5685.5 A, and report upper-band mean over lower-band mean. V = 1.08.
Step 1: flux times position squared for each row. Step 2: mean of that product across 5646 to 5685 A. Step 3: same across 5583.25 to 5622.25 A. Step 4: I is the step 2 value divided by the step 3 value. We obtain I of 1.13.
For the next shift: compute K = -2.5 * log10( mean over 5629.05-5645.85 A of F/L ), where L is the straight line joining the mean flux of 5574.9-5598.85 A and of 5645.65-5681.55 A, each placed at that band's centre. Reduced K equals 0.09 mag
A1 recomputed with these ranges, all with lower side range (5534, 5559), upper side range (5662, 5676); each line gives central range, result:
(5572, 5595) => -1.91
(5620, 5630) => 0.04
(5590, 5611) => 1.04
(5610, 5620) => 0.16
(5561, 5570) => -0.66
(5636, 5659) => -0.64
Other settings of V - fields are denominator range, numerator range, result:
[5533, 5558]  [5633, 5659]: 1.12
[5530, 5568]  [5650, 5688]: 1.16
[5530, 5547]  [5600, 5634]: 1.08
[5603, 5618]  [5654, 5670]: 1.14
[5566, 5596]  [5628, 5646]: 0.94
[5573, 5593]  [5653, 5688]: 1.05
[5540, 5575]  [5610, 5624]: 1.00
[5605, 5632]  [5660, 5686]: 1.11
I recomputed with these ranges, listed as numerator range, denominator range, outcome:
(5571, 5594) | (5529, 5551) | 1.16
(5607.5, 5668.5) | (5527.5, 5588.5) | 1.04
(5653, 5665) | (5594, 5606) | 1.23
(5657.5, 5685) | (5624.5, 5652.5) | 1.08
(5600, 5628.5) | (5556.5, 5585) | 0.93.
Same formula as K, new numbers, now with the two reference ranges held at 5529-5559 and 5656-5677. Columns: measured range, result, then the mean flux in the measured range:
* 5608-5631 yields 0.03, 15.2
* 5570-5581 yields -0.09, 16.5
